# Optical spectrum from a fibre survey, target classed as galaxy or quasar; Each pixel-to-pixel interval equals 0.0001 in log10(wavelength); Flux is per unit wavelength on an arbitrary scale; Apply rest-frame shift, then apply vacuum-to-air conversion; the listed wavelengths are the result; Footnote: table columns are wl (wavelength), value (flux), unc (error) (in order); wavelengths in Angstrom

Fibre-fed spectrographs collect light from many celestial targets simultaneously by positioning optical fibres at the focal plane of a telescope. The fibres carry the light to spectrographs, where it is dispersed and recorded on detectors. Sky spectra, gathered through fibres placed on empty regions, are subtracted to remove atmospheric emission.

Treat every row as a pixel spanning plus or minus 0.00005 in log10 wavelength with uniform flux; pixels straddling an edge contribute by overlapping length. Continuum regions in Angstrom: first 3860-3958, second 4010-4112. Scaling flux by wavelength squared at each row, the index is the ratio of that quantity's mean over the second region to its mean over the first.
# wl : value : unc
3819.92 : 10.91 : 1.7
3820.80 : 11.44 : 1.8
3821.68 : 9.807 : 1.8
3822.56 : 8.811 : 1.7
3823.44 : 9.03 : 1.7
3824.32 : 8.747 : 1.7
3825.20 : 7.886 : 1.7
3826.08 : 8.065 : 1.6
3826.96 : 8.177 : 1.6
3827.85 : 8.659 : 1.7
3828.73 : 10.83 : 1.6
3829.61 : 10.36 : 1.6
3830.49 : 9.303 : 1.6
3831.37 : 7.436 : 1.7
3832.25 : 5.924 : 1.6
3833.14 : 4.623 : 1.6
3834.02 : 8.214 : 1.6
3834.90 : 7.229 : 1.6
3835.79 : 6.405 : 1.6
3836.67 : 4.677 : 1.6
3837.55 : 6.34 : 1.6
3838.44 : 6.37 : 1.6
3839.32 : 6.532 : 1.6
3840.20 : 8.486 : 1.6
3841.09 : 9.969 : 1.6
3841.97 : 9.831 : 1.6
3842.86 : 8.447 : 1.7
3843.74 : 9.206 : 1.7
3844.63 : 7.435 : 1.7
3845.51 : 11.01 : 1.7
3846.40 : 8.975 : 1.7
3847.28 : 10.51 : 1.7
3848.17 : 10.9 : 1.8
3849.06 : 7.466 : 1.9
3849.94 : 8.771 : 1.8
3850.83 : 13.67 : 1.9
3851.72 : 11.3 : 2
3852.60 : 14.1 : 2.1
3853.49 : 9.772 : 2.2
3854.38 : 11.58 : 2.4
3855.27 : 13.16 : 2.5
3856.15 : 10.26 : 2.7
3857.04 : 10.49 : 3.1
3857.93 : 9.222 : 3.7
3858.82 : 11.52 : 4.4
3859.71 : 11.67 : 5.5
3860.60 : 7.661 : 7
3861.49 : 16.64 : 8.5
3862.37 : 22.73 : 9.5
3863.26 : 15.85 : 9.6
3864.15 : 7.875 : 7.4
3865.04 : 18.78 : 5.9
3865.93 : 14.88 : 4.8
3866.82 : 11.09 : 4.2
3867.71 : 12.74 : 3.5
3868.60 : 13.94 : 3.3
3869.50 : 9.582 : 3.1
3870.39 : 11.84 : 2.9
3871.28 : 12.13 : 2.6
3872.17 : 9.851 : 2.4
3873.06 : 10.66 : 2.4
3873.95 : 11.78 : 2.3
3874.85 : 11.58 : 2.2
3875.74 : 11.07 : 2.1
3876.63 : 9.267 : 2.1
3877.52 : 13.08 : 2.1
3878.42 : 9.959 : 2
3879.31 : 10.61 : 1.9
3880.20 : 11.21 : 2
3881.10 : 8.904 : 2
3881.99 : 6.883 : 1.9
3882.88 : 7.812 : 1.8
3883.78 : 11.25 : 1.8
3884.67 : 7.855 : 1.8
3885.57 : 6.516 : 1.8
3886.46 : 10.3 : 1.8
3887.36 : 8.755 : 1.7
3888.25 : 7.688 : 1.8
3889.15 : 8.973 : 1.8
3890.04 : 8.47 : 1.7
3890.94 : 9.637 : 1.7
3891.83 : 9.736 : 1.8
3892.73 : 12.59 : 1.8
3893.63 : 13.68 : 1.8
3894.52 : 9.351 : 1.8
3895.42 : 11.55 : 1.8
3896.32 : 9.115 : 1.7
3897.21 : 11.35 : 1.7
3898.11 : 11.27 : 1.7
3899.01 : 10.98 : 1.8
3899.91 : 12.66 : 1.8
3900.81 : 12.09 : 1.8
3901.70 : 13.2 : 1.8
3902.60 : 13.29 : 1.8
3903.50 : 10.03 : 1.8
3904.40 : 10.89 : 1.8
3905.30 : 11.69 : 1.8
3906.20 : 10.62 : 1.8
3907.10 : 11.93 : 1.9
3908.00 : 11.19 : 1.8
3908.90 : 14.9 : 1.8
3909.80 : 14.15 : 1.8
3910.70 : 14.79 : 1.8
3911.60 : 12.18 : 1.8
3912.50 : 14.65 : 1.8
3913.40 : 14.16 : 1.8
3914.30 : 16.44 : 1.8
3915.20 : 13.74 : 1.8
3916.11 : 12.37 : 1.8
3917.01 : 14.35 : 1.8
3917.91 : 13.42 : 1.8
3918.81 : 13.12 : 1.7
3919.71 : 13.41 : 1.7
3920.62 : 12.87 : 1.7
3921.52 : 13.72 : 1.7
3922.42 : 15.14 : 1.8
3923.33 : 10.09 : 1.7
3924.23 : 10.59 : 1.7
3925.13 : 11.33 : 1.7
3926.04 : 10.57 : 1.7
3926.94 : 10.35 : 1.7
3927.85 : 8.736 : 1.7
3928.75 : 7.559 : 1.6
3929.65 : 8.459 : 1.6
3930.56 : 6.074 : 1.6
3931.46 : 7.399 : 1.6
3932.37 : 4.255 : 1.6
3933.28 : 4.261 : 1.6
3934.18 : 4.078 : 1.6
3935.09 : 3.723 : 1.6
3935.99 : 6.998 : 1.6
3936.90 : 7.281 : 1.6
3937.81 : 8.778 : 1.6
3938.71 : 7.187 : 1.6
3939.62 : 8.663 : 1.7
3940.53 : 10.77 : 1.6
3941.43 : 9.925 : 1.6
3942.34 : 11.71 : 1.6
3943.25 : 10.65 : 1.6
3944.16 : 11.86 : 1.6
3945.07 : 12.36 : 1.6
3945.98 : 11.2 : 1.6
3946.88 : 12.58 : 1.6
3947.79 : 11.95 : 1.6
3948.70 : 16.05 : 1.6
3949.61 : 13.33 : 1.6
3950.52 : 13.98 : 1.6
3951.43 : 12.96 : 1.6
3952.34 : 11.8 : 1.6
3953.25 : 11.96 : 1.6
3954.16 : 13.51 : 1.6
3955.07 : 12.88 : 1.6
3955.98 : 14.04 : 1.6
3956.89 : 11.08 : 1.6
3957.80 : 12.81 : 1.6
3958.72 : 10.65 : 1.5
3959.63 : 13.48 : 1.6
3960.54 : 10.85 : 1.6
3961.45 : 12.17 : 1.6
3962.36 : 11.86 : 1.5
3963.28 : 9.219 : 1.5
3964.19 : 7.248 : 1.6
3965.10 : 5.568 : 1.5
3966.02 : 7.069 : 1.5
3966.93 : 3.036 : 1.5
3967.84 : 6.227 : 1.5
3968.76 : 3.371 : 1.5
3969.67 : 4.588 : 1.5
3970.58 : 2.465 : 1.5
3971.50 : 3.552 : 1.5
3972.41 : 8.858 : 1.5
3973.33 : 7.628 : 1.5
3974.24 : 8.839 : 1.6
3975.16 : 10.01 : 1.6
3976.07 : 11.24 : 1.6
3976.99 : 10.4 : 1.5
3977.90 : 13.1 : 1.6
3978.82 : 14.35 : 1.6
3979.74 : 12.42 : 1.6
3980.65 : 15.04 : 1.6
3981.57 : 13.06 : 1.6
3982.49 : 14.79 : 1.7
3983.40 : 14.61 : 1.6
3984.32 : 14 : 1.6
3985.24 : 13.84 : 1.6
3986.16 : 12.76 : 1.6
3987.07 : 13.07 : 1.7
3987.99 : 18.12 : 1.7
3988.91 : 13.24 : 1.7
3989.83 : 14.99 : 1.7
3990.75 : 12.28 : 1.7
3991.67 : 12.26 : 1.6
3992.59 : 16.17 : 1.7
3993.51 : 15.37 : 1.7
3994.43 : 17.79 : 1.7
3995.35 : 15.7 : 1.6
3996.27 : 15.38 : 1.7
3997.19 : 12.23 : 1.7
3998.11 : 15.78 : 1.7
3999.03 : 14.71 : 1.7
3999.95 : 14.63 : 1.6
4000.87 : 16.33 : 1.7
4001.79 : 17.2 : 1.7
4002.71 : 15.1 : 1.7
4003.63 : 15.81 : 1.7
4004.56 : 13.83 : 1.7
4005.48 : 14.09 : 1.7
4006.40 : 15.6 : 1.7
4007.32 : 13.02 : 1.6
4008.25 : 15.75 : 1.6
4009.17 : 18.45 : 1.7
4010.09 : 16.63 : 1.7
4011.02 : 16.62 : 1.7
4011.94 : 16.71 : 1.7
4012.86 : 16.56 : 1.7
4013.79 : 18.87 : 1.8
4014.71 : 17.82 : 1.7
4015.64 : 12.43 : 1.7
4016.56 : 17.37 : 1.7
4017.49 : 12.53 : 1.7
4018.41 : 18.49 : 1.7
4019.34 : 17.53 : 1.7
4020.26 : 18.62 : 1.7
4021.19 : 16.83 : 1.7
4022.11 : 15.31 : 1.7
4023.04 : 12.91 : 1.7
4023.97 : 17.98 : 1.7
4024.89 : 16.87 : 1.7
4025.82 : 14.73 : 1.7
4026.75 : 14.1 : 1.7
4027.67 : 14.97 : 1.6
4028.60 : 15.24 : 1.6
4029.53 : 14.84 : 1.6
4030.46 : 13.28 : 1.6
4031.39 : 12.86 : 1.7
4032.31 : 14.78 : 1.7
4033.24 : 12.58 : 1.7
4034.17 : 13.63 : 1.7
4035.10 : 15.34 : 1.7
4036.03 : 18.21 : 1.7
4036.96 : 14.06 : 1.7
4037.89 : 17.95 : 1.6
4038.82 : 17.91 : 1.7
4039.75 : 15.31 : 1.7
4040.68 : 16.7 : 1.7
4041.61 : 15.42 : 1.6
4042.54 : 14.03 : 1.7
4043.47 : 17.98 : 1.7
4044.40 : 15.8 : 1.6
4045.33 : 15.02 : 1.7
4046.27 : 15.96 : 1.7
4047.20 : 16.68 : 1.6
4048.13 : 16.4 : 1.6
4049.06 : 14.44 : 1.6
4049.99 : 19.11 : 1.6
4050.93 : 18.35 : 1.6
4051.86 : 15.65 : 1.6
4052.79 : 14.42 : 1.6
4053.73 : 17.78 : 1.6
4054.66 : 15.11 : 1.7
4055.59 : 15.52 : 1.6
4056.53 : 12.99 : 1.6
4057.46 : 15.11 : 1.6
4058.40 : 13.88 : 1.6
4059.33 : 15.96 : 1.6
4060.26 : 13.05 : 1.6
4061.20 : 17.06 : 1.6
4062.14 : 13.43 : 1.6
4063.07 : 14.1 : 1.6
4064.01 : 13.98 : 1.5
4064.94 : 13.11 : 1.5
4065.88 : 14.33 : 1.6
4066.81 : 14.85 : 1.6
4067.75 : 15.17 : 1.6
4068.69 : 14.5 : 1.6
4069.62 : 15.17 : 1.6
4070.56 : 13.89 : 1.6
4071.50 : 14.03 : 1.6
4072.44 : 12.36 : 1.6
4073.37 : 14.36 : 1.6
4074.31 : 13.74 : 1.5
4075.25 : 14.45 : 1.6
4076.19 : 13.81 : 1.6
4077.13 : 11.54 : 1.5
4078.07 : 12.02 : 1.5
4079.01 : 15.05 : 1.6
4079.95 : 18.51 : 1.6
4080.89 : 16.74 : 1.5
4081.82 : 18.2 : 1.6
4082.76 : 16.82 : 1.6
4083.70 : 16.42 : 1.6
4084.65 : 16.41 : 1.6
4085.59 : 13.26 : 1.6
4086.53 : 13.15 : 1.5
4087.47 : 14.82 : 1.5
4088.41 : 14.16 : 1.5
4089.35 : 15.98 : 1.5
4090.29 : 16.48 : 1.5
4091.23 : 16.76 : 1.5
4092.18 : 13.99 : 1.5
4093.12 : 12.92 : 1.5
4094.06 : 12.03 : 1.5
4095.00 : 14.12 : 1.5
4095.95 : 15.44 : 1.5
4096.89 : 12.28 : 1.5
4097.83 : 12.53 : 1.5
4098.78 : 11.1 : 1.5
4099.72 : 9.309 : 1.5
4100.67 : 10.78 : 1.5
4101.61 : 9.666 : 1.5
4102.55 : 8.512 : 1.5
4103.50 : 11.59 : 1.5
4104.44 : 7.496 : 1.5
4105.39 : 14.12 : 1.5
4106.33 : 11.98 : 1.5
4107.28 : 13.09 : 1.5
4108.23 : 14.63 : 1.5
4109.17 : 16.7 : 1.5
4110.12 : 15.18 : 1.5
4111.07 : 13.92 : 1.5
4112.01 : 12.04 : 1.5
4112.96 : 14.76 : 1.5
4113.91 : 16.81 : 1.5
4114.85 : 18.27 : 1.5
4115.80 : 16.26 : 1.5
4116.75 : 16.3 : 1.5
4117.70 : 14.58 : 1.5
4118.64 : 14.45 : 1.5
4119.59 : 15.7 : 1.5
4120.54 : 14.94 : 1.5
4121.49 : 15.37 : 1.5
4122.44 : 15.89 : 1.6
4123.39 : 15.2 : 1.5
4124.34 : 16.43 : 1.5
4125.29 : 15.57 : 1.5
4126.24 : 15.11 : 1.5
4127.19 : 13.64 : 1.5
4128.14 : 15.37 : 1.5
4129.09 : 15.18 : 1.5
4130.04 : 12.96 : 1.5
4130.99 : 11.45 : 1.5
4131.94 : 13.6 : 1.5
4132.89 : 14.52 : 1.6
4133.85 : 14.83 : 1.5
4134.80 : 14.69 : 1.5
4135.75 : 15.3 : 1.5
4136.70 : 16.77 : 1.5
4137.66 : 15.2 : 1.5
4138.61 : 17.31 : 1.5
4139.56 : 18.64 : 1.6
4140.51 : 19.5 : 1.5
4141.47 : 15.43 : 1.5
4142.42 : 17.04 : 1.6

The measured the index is 1.4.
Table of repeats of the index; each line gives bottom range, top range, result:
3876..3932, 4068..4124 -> 1.40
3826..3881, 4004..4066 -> 1.64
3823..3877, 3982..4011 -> 1.58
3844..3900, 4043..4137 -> 1.48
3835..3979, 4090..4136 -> 1.47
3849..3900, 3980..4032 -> 1.47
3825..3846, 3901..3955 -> 1.47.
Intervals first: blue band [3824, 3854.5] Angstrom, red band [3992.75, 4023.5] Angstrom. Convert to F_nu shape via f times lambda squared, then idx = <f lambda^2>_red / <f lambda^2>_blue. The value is 2.0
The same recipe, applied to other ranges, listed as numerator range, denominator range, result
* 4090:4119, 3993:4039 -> 0.90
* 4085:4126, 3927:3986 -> 1.51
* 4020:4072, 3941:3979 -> 1.56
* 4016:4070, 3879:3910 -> 1.57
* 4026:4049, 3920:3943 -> 1.83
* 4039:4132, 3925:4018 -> 1.30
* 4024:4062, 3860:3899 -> 1.52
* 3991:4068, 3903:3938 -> 1.52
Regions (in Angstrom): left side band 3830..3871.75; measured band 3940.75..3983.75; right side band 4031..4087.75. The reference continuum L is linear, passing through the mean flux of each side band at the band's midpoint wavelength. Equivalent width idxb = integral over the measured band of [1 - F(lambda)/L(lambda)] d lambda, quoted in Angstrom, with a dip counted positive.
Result 7.38 Angstrom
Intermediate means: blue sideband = 10.4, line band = 10.7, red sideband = 15.1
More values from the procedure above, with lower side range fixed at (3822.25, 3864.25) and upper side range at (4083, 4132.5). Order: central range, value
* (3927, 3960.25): 3.5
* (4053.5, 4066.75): -1.4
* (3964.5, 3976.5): 5.5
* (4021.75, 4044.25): -4.4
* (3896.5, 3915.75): -3.5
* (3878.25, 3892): 1.8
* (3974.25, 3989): -1.6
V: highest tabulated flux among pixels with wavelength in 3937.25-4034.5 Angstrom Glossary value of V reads 18.87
